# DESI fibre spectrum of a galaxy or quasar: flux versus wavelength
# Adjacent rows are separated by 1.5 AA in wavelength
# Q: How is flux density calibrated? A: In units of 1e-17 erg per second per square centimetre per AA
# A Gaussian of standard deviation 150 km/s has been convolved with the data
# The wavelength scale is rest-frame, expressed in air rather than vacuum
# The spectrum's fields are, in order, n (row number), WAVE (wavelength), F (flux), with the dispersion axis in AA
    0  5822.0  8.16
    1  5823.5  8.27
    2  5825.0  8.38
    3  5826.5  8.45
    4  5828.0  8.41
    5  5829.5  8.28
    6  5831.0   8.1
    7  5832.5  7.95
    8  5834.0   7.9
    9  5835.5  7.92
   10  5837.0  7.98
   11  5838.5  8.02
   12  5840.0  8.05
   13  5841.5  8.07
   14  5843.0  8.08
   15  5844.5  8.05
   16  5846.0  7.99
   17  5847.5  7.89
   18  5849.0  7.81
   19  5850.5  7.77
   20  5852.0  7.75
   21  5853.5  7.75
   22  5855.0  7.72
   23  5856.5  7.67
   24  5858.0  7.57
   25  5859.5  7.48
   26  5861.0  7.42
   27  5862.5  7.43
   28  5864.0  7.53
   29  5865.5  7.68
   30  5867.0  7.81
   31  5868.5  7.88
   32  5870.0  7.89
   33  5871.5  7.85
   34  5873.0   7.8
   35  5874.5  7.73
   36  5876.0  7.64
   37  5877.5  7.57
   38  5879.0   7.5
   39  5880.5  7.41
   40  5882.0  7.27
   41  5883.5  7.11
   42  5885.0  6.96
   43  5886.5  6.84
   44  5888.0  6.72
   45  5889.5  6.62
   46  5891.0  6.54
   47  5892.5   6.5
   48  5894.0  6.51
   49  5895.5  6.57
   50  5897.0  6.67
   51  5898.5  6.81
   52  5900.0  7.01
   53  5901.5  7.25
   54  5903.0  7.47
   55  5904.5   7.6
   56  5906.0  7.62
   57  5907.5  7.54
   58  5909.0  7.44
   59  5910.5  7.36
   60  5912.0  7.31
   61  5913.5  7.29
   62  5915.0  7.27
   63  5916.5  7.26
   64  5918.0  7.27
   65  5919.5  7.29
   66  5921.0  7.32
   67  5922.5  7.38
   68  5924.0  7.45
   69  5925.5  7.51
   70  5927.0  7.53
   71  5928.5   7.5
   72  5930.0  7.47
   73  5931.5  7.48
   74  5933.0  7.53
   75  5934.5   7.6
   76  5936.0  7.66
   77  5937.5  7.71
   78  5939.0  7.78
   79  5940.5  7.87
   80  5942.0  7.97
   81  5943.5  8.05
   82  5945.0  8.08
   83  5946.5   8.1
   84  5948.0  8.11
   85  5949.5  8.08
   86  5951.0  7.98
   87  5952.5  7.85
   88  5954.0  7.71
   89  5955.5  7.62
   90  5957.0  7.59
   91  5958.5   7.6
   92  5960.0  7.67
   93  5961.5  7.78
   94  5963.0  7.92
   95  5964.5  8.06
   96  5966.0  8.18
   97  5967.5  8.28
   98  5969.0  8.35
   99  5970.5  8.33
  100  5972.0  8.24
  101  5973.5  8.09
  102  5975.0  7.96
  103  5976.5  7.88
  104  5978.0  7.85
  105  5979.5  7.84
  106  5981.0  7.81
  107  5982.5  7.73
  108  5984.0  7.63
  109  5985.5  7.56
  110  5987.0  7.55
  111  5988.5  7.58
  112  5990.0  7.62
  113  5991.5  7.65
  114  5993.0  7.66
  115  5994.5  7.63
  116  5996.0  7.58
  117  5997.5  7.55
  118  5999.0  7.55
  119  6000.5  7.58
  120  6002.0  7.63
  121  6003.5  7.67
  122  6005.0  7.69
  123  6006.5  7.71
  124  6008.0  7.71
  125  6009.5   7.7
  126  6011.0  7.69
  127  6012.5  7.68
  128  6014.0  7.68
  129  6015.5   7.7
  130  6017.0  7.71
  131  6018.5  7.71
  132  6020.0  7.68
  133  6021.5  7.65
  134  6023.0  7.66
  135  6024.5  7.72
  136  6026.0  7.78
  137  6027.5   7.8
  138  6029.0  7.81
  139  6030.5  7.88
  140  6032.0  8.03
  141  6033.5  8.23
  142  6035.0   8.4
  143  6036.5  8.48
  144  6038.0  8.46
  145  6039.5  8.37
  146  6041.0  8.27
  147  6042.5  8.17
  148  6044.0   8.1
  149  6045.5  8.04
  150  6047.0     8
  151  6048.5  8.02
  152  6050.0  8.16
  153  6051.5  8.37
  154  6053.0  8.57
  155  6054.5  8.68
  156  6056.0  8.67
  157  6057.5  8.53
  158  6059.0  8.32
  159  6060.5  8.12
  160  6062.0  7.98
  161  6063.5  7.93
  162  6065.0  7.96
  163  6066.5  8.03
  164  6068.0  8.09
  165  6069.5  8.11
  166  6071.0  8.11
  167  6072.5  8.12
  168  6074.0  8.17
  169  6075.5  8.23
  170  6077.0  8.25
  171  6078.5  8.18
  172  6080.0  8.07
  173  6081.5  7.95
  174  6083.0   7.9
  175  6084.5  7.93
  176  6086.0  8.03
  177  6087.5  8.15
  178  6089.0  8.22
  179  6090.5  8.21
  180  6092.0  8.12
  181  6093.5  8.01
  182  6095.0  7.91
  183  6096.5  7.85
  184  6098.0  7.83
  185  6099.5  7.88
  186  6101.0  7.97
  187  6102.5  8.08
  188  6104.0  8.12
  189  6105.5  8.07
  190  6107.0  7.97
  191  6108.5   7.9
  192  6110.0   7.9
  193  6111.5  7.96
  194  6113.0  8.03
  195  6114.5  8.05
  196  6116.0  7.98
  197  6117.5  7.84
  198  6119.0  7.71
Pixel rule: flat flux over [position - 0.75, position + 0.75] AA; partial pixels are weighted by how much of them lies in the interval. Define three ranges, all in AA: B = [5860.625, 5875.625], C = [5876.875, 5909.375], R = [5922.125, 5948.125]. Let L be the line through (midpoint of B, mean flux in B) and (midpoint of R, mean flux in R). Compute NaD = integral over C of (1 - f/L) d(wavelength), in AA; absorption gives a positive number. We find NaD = 2.71 AA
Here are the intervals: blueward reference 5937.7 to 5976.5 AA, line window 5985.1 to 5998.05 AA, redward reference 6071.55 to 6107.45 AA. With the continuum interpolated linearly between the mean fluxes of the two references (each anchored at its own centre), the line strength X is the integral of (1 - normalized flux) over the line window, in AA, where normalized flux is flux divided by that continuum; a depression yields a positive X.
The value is 0.6 AA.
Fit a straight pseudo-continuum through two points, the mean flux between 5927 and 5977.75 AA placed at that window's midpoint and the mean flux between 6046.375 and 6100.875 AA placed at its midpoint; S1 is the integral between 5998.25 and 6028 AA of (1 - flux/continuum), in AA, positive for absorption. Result 1.18 AA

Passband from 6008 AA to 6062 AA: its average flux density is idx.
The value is 8.05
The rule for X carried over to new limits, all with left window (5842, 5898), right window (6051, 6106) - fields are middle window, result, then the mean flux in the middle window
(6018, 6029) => 0.3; 7.72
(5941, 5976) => -1.2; 7.98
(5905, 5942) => 0.6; 7.49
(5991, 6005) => 0.4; 7.61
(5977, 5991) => 0.2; 7.69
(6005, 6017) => 0.3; 7.7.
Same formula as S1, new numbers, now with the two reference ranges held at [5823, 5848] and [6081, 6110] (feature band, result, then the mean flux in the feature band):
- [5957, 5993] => 0.83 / 7.87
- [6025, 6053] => -0.40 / 8.14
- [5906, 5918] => 1.06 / 7.36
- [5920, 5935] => 1.11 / 7.47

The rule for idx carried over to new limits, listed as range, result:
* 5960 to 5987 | 7.95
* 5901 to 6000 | 7.7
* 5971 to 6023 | 7.71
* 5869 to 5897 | 7.16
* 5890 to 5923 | 7.14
